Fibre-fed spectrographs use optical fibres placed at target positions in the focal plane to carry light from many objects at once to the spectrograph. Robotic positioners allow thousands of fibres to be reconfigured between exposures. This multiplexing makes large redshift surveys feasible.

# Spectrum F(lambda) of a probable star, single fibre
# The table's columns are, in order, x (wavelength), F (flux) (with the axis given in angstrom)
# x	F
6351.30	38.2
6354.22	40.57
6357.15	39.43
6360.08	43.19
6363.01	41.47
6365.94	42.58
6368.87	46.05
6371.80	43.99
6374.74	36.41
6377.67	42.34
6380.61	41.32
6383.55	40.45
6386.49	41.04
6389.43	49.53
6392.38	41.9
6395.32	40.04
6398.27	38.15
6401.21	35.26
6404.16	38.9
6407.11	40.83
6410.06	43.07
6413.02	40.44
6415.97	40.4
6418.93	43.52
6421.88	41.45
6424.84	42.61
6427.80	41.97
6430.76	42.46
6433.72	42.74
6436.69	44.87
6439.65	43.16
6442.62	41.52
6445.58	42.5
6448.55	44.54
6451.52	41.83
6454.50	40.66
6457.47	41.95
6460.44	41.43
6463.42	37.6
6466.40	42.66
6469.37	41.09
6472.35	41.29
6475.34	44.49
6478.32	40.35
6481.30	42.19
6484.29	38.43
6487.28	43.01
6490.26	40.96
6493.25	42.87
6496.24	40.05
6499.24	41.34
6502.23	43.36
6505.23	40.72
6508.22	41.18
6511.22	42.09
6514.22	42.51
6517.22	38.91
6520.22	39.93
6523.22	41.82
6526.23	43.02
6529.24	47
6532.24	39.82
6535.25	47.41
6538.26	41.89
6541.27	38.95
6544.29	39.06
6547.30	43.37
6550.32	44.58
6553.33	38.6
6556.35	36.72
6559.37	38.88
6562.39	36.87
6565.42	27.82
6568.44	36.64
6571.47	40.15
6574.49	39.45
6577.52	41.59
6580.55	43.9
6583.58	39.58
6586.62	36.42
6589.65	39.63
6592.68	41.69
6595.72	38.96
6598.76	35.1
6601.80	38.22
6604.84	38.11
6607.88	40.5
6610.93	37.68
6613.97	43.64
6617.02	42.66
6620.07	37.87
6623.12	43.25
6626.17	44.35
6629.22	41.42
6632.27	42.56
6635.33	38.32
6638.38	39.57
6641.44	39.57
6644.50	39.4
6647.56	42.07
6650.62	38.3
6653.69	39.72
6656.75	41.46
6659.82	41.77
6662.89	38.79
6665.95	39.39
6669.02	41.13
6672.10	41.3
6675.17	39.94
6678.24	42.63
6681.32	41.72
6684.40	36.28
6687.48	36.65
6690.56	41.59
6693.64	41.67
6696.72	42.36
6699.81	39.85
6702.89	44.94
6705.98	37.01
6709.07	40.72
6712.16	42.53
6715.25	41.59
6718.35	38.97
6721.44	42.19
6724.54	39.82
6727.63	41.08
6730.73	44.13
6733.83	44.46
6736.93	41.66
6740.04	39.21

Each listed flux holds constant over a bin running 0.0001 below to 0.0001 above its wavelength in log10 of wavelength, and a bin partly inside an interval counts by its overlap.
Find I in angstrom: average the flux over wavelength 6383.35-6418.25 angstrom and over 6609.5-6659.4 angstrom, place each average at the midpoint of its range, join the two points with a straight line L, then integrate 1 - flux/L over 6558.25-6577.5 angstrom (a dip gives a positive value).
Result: 1.81 angstrom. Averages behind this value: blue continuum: 40.9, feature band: 37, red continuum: 40.8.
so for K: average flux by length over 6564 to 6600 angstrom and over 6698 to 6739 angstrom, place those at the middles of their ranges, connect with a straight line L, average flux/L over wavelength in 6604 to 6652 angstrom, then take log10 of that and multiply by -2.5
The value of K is -0.03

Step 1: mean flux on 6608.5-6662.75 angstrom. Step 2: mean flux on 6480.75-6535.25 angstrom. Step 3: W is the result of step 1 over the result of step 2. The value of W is 1.0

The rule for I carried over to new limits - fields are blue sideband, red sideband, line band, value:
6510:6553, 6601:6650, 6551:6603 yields 3.8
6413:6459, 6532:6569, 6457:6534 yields -1.5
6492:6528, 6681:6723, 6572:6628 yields 1.2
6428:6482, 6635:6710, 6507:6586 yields 1.8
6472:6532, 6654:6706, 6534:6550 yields -0.3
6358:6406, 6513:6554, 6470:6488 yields 0.1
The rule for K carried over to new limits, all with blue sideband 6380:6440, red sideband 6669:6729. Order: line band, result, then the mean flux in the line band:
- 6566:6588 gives 0.051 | 39.2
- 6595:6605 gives 0.099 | 37.4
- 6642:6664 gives 0.017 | 40.2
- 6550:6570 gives 0.123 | 36.7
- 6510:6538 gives -0.032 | 42.5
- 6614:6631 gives -0.030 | 42.1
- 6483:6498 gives 0.007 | 41.1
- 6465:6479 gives -0.017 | 42.1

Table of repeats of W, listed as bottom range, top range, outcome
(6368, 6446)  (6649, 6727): 0.97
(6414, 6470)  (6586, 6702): 0.96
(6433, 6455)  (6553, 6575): 0.86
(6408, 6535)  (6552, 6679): 0.95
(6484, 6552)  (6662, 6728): 0.97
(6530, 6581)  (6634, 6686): 1.01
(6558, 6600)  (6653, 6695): 1.05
